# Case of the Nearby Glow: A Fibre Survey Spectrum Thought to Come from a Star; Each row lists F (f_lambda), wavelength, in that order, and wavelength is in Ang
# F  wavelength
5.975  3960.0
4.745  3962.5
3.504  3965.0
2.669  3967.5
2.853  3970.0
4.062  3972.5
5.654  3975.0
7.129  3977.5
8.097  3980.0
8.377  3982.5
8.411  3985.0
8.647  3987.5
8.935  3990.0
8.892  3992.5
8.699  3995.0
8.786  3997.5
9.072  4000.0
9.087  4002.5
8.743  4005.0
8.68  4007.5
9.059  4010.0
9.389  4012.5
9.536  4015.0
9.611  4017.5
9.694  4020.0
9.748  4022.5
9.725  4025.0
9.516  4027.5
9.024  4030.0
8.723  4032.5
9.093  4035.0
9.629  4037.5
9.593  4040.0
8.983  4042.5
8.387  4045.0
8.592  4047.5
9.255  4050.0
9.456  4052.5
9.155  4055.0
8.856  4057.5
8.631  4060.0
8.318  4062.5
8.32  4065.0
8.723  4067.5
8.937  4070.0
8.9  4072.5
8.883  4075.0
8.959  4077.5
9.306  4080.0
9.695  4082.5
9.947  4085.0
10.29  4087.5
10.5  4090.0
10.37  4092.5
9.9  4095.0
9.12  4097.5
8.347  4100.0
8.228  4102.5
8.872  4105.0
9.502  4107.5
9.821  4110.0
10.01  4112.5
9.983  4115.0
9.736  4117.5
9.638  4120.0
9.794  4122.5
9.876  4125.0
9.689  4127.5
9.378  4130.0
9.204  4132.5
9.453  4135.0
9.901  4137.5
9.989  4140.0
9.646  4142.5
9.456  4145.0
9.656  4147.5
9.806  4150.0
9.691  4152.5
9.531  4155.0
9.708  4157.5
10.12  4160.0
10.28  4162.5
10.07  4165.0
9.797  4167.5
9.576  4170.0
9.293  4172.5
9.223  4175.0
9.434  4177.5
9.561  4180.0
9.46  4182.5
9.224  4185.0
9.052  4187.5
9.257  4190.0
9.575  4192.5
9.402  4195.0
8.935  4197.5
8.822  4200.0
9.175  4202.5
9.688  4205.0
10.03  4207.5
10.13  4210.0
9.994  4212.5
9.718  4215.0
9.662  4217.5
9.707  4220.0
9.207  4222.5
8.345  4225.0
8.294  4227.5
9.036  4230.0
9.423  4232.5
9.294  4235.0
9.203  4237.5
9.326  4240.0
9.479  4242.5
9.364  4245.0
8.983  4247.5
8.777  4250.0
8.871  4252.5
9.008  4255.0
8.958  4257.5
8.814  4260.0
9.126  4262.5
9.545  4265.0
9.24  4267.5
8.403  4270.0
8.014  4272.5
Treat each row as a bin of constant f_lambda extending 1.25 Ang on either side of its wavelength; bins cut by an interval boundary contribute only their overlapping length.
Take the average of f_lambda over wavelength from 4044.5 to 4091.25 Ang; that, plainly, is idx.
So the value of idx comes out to 9.12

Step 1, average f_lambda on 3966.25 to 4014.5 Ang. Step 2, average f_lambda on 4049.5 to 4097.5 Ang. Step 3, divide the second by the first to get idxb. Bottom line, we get 1.2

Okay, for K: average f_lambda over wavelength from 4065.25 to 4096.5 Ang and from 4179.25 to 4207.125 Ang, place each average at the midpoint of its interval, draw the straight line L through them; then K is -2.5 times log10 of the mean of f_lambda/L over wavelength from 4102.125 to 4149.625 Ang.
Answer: -0.021 mag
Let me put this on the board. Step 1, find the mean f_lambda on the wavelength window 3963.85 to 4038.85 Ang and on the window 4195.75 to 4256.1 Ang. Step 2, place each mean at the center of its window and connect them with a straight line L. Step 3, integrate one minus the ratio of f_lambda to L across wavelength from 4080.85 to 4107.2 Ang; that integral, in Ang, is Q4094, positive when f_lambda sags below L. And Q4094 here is -2.9 Ang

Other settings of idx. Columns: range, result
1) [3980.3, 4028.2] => 9.06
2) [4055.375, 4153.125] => 9.41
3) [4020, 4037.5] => 9.36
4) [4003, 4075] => 9.08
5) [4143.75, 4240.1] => 9.47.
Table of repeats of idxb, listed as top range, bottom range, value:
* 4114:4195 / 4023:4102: 1.05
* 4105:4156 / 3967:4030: 1.18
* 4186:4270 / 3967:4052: 1.10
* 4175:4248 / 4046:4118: 1.01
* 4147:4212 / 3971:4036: 1.11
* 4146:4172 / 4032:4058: 1.08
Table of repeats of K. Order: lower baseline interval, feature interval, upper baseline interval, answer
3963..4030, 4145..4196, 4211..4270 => -0.09 mag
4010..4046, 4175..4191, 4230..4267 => -0.01 mag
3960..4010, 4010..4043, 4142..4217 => -0.22 mag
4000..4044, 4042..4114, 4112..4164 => 0.04 mag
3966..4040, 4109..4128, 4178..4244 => -0.11 mag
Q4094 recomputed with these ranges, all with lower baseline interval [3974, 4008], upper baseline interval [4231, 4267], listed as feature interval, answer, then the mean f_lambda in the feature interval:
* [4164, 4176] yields -0.9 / 9.59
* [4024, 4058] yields -2.4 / 9.14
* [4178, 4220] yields -2.2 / 9.49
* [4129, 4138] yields -0.7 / 9.45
